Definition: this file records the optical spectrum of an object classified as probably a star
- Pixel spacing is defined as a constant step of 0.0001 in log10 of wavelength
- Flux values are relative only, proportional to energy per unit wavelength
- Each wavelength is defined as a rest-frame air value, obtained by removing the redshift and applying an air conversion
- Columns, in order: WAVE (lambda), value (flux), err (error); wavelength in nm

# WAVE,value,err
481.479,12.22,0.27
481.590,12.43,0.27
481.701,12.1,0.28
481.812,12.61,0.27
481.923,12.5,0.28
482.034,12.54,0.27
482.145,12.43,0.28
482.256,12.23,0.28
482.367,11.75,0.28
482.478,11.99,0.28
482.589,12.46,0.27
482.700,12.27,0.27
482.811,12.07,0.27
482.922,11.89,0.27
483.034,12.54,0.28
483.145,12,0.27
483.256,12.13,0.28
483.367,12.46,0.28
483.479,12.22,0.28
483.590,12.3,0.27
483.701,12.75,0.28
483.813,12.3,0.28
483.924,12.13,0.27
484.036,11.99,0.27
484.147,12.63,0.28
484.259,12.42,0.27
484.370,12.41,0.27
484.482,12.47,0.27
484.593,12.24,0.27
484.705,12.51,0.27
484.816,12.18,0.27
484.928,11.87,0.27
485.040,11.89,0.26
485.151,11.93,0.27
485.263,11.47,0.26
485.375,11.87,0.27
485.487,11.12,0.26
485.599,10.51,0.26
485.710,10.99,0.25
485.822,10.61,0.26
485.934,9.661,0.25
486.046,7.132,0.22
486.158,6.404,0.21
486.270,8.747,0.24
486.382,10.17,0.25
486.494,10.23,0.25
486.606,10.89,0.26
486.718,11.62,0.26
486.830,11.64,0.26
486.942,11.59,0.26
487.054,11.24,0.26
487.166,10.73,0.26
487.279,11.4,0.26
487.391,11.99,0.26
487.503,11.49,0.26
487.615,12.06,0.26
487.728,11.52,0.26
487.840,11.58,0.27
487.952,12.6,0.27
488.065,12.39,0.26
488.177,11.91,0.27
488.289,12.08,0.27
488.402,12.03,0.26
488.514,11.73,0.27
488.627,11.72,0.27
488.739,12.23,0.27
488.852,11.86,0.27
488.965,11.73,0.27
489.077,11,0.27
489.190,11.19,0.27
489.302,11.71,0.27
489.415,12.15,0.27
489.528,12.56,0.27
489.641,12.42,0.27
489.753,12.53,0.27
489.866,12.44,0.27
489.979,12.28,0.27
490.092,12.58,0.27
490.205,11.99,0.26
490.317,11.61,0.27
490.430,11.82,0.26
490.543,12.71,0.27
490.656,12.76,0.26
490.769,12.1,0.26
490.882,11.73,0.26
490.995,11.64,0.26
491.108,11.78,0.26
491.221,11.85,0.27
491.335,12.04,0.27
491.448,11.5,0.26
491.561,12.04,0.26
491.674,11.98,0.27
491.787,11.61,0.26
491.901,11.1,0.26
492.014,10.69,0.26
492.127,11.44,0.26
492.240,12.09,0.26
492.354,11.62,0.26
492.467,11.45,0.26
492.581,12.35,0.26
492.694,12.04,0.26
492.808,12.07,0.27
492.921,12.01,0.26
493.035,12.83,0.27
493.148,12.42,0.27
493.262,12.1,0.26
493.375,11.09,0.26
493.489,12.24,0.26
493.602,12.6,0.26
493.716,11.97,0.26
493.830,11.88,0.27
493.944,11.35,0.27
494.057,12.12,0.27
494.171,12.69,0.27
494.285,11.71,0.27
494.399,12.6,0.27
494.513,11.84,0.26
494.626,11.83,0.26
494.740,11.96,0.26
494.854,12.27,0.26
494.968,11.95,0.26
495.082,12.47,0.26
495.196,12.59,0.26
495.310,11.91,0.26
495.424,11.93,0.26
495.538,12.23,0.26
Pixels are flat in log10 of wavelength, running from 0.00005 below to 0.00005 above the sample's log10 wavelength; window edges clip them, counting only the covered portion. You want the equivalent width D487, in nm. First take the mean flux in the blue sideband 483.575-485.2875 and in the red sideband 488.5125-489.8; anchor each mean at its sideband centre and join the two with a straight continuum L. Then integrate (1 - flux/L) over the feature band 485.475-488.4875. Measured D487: 0.285 nm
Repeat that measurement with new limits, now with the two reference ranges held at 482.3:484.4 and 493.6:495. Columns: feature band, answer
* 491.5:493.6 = 0.04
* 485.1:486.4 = 0.23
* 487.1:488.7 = 0.05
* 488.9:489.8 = 0.02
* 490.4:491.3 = 0.00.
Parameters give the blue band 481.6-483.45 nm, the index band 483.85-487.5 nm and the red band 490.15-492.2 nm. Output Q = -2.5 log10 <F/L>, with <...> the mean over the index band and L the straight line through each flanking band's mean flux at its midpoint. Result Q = 0.087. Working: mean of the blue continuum 12.3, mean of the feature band 11.2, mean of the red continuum 11.8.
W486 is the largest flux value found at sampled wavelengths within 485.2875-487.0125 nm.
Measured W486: 11.87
